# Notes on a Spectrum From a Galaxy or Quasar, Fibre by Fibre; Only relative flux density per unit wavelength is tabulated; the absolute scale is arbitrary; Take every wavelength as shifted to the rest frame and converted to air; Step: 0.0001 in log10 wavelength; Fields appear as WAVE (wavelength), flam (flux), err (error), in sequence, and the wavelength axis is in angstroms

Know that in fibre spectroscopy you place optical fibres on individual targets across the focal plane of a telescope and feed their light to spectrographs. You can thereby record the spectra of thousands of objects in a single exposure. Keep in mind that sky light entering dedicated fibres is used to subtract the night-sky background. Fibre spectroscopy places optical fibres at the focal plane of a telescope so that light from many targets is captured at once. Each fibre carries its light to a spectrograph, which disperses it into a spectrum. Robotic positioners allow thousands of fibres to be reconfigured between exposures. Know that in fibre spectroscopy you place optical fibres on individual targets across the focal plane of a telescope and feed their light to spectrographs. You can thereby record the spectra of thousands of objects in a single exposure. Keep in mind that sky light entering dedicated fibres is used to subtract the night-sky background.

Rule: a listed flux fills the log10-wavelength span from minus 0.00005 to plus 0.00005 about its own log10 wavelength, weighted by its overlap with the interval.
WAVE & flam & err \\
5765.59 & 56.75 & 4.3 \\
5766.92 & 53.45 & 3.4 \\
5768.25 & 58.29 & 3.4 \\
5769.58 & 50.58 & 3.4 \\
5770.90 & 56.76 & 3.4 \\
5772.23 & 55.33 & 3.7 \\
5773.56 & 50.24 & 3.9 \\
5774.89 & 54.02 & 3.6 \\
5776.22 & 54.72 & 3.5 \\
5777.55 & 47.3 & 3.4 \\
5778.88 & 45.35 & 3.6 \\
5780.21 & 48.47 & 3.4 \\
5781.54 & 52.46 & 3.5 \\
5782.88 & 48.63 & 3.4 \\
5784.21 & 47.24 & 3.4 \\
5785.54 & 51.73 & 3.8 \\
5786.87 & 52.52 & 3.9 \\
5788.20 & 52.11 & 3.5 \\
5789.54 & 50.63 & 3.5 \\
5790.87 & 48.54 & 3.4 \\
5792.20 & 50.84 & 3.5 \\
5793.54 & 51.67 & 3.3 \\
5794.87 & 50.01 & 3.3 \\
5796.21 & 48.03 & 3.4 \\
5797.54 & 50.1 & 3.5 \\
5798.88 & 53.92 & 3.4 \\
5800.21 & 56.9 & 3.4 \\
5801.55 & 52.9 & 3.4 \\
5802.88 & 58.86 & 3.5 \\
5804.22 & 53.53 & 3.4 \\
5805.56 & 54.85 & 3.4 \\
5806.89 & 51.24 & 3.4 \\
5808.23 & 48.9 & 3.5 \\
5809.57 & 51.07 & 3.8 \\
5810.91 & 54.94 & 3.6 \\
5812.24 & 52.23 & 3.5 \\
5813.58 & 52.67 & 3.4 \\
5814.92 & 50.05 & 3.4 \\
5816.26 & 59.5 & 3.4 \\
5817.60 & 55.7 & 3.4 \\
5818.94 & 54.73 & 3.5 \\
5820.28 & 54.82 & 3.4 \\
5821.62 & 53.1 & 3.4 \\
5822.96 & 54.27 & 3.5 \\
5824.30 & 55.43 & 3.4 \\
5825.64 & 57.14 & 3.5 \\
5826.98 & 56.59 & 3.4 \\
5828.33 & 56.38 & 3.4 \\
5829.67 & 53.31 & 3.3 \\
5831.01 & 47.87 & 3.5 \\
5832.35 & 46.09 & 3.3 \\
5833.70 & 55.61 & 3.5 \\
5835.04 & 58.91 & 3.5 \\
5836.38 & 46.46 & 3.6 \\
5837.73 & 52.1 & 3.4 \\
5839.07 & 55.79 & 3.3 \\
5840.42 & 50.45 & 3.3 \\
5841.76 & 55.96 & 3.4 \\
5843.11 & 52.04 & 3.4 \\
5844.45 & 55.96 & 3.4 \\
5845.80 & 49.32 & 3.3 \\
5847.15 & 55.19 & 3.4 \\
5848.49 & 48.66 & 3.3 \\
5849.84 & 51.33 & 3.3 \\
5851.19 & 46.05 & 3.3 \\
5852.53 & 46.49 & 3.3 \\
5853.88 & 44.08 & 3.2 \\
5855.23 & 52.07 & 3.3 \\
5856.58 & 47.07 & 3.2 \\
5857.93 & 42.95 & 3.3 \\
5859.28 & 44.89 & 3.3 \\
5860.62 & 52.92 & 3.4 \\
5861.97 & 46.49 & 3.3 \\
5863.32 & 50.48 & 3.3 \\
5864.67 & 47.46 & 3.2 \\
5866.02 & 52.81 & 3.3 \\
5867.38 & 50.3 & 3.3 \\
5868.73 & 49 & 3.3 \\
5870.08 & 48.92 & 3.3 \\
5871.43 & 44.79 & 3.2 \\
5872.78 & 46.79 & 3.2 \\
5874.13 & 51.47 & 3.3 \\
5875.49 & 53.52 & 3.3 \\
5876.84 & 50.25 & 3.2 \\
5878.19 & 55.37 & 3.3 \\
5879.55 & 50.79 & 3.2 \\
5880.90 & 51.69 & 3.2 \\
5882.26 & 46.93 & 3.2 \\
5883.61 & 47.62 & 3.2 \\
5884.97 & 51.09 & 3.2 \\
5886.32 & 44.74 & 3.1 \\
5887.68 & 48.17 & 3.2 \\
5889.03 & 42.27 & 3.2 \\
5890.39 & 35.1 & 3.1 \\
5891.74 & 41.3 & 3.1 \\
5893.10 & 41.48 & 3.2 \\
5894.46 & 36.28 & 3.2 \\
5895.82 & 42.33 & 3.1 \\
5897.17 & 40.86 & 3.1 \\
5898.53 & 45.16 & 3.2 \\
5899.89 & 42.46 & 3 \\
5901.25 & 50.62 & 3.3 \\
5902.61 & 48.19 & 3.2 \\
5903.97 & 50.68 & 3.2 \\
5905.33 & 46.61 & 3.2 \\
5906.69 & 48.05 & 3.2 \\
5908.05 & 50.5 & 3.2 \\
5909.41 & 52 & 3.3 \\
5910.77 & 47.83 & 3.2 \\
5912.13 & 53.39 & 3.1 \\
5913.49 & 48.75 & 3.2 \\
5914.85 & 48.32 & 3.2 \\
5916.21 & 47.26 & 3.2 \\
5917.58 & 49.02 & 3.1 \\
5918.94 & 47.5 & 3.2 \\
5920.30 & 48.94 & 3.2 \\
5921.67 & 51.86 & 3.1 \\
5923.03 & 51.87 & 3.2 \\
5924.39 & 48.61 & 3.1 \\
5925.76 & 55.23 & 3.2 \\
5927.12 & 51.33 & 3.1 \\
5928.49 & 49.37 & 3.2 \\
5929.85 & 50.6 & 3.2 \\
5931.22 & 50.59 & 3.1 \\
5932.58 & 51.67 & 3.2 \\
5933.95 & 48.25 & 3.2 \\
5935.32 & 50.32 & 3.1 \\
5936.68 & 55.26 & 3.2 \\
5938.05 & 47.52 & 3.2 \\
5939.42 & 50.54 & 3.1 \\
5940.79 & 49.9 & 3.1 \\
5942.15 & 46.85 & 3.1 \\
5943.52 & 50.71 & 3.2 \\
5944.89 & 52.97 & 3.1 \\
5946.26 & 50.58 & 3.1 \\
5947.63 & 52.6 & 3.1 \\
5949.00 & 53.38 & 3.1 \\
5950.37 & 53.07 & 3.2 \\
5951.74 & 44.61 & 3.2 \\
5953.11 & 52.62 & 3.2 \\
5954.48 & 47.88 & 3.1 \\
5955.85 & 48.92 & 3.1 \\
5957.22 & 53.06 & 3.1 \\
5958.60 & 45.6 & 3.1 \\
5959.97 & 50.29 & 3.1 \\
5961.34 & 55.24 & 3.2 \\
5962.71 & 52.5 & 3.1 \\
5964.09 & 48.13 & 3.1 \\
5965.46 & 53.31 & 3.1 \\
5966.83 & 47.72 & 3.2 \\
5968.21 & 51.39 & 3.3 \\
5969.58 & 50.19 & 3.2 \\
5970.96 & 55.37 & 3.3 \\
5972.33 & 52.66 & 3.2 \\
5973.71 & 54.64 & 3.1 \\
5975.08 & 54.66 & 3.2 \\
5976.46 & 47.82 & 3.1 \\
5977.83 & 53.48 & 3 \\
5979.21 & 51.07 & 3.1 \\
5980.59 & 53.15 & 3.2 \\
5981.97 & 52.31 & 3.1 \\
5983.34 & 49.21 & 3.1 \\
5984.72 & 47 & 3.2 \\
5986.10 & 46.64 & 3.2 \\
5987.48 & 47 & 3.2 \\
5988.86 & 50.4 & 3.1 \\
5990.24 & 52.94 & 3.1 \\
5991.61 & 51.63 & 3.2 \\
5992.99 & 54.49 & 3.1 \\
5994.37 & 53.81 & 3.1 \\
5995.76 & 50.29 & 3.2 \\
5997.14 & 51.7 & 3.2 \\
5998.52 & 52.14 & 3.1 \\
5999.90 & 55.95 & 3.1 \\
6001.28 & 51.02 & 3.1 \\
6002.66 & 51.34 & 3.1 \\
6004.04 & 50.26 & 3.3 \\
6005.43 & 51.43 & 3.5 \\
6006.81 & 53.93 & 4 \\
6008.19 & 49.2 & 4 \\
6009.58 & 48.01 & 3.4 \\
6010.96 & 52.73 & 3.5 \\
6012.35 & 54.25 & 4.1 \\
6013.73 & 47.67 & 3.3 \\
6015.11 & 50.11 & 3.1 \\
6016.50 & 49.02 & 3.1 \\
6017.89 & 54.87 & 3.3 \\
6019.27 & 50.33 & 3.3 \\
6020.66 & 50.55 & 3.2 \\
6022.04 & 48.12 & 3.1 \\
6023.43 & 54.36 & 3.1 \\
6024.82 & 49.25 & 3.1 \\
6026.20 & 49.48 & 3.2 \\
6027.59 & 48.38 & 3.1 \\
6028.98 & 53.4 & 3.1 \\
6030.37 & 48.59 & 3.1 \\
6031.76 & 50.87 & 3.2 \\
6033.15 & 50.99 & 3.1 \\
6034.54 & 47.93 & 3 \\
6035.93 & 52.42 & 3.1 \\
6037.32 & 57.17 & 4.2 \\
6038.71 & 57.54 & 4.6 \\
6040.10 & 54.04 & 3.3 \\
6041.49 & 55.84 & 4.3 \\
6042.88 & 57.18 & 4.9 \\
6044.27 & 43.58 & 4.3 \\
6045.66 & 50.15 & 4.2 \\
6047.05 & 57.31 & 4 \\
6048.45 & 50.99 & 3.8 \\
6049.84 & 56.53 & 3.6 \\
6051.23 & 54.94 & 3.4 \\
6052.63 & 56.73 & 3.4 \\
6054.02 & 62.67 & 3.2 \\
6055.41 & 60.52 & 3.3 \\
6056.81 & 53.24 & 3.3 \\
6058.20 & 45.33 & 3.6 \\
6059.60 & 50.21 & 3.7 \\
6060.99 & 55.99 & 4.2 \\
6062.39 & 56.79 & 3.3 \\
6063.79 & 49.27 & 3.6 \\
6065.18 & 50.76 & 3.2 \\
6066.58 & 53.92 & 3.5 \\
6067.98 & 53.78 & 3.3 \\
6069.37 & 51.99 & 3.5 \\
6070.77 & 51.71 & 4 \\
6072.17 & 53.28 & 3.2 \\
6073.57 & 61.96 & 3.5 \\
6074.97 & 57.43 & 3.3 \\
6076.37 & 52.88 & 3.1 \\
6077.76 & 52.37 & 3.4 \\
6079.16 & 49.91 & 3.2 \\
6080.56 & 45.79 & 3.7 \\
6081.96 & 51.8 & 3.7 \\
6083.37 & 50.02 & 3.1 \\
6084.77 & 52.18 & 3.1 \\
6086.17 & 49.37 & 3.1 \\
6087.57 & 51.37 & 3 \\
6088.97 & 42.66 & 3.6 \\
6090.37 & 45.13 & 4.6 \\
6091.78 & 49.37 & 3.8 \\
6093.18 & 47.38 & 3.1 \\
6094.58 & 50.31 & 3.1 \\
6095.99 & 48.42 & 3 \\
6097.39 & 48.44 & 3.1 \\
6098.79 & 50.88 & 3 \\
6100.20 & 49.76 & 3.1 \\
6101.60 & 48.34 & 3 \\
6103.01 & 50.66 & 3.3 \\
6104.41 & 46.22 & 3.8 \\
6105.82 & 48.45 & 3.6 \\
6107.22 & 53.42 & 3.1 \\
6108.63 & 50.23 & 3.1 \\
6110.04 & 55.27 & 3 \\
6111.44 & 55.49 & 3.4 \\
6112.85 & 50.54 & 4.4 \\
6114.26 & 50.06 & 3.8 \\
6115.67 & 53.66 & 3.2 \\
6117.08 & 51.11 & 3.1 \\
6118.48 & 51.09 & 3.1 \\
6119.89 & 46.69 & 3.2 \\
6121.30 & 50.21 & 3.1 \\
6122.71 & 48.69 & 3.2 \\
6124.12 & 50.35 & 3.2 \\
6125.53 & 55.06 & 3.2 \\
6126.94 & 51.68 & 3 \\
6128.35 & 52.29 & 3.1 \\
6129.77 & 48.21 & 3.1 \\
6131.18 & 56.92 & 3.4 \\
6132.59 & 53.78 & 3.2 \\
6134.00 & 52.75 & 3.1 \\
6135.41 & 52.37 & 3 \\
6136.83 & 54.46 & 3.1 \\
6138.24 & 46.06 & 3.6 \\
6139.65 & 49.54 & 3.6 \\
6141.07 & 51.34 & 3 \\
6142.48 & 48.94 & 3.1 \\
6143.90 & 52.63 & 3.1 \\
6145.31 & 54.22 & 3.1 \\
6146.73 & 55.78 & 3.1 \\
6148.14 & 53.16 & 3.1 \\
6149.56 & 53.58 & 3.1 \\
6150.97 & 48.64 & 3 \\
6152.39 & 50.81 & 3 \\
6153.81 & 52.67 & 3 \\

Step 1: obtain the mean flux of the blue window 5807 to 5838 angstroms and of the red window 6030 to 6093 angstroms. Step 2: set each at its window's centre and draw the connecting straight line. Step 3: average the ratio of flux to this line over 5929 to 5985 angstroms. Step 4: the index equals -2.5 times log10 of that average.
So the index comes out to 0.04 mag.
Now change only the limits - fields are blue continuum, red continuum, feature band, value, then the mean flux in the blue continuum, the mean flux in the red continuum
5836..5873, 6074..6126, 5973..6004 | -0.03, 49.6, 50.3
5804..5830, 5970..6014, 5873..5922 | 0.12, 54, 51.5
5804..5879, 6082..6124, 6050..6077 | -0.09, 51.5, 49.9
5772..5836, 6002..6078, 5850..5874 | 0.10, 52.5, 52.6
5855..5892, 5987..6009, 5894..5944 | 0.01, 48.2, 51.7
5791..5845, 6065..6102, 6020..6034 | 0.02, 53.2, 50.8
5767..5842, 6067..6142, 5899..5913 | 0.07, 52.6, 51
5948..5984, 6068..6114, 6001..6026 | 0.00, 51.3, 50.8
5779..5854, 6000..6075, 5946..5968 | 0.04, 52.2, 52.6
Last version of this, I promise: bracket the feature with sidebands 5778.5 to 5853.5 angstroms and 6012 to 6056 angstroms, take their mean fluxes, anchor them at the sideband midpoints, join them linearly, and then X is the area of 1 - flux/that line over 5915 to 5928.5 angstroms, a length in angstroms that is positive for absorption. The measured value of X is 0.6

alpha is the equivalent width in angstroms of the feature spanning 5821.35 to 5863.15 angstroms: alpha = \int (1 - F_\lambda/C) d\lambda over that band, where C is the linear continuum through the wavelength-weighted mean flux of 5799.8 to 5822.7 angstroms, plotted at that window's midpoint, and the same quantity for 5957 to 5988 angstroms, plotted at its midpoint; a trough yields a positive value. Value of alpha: 1.6 angstroms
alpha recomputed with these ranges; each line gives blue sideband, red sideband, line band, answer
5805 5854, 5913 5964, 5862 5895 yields 2.66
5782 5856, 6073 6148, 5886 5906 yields 3.16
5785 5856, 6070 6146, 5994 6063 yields -1.33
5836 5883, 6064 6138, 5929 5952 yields -0.15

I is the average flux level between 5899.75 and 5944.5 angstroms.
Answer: 49.8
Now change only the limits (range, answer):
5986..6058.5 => 52.2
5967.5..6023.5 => 51.4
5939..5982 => 51.1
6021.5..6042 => 51.9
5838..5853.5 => 51.4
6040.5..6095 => 52.4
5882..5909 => 45.1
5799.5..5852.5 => 53.2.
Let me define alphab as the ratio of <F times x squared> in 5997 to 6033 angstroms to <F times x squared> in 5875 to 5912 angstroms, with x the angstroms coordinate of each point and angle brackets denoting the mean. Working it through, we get 1.14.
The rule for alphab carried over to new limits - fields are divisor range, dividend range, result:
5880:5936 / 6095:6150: 1.15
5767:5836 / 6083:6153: 1.07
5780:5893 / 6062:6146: 1.10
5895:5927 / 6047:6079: 1.18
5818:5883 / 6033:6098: 1.10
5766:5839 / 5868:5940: 0.95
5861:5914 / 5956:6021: 1.12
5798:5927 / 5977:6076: 1.10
